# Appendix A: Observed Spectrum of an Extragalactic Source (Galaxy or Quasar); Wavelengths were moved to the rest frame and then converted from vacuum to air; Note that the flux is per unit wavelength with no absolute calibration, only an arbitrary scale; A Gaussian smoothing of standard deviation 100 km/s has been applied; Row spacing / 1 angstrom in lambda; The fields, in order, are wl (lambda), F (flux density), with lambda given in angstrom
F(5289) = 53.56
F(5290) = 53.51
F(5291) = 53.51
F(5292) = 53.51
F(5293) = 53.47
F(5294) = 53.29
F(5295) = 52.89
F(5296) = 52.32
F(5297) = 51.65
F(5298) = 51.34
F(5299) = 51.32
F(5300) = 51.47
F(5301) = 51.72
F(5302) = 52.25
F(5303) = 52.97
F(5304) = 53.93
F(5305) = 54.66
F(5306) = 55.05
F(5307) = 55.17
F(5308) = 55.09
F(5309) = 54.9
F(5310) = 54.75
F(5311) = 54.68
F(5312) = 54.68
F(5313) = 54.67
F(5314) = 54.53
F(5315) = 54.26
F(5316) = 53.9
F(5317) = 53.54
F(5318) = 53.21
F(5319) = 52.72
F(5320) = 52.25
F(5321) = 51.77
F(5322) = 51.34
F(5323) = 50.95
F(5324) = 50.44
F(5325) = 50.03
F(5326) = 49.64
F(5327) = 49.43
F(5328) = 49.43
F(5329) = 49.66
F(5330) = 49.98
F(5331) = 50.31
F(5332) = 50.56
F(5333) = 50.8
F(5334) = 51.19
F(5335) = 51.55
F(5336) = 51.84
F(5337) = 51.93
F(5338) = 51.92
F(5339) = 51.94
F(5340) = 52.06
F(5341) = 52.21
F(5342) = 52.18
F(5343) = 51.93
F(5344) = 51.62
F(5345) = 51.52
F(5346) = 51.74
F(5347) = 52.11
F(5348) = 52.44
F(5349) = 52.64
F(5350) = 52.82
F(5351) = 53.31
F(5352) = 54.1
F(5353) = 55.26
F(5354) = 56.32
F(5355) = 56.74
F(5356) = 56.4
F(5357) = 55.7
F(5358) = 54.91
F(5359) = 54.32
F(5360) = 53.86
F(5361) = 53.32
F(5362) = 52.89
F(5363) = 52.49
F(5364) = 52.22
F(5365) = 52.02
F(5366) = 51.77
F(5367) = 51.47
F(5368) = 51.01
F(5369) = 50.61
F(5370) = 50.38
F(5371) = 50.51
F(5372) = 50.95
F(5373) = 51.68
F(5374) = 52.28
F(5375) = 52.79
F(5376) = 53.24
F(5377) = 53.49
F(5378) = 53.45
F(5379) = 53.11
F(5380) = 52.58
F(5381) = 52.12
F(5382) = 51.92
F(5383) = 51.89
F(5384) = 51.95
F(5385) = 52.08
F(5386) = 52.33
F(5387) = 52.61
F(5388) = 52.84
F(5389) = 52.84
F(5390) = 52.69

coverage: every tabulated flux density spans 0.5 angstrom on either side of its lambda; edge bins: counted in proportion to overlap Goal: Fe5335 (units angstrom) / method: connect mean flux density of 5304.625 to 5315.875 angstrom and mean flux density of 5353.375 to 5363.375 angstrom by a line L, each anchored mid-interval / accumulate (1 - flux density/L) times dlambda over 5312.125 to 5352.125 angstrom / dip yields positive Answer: 2.1 angstrom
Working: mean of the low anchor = 54.7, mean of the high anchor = 54.7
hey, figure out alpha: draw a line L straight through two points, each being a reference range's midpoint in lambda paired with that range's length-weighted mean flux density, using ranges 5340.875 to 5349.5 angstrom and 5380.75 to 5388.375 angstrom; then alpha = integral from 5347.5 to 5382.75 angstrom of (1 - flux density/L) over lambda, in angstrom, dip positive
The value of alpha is -0.59 angstrom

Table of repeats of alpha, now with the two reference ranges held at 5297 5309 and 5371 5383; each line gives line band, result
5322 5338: 0.7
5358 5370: 0.0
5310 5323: -0.1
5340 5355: -0.1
